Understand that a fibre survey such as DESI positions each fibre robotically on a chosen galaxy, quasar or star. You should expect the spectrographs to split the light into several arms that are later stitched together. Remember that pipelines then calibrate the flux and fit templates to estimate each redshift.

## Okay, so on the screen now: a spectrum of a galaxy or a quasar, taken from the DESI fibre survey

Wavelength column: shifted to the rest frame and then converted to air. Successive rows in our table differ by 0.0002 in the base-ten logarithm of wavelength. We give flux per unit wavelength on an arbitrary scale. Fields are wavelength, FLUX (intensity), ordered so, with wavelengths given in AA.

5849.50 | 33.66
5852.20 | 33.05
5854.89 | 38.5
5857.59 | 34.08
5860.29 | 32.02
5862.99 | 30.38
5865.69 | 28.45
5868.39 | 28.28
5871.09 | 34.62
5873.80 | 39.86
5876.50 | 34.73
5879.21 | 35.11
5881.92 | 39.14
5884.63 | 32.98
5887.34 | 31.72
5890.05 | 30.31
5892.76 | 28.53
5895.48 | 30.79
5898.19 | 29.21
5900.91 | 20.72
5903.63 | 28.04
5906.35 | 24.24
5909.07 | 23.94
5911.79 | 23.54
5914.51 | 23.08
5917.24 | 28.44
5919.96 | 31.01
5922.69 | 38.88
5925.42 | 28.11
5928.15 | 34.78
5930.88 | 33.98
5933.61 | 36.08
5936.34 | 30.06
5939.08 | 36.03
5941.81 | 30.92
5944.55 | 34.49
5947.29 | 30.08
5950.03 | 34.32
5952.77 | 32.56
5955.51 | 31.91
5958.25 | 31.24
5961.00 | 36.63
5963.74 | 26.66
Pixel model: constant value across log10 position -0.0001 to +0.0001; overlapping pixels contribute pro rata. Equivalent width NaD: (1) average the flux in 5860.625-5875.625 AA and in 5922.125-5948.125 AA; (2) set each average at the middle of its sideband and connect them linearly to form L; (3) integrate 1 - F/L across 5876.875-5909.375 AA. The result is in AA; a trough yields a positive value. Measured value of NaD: 2.8 AA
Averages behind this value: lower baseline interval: 32.4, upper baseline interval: 33.2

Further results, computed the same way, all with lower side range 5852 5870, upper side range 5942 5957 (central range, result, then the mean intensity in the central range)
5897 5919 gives 4.8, 25.2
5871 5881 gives -1.3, 36.4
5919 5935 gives -0.7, 33.9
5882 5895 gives 0.2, 31.7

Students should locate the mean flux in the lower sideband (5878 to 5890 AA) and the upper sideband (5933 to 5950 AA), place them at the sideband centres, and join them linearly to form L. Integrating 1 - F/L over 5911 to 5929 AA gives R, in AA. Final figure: 2.0 AA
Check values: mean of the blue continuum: 34.2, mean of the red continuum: 32.9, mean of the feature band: 29.7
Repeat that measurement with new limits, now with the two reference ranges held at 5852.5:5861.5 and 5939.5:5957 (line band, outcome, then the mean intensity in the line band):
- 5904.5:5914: 2.7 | 24.1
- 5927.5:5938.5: -0.3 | 33.8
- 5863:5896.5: 1.3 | 32.8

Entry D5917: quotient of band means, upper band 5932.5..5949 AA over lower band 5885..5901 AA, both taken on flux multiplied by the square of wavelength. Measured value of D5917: 1.14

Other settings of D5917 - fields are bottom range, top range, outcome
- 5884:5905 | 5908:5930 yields 1.02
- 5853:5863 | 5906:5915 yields 0.71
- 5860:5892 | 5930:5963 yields 1.02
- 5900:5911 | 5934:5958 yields 1.36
